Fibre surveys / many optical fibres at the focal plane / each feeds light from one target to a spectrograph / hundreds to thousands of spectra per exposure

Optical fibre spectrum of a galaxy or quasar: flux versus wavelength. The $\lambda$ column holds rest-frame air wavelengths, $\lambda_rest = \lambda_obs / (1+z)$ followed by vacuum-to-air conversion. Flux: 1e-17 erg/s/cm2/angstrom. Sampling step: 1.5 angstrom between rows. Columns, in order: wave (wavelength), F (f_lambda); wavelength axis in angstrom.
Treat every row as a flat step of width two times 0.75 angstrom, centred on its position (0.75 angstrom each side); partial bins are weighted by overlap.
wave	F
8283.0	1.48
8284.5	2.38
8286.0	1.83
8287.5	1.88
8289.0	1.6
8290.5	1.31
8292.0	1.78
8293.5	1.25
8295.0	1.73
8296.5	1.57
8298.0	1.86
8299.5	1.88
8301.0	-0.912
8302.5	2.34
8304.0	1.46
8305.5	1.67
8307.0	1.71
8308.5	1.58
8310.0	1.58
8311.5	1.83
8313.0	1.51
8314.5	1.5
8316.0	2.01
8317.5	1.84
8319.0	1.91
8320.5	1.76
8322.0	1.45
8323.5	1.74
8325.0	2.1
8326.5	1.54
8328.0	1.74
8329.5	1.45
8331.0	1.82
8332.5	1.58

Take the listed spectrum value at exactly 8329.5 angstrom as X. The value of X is 1.45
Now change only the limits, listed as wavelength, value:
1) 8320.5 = 1.76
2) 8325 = 2.1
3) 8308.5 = 1.58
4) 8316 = 2.01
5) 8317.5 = 1.84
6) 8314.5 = 1.5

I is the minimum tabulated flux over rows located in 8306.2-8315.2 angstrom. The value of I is 1.5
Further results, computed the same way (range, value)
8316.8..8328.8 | 1.45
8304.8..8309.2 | 1.58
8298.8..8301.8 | -0.912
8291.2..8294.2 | 1.25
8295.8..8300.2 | 1.57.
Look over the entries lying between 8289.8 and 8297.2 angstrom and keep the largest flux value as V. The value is 1.78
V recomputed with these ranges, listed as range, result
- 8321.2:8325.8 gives 2.1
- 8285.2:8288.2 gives 1.88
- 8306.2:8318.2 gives 2.01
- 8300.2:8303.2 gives 2.34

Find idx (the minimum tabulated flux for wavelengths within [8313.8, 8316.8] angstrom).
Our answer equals 1.5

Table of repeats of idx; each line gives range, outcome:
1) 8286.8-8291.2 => 1.31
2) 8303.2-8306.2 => 1.46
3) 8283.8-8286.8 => 1.83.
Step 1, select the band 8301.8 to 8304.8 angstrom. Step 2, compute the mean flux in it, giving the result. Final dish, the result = 1.89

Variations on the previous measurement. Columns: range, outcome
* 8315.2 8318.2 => 1.92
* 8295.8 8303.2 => 1.34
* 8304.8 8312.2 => 1.67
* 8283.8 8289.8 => 1.91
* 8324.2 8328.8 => 1.79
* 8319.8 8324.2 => 1.65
